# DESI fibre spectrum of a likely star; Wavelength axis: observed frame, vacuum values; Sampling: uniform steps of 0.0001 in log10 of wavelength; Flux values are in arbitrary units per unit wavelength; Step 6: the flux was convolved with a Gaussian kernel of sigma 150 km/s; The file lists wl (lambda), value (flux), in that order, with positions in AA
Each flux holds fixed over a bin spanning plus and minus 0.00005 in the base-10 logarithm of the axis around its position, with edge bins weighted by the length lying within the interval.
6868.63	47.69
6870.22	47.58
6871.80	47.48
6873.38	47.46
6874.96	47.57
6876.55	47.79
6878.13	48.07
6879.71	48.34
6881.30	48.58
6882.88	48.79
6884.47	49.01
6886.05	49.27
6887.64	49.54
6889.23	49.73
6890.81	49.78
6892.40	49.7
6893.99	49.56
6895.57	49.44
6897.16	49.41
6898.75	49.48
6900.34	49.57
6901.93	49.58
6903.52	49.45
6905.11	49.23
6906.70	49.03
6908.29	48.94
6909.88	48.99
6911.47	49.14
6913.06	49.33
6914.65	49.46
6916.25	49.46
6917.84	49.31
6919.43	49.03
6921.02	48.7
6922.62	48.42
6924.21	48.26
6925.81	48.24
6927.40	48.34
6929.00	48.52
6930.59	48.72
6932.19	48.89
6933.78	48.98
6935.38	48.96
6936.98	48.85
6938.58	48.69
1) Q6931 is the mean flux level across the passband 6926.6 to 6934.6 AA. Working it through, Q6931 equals 48.7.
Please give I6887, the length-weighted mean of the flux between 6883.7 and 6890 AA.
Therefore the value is 49.4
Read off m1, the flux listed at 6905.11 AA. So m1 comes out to 49.23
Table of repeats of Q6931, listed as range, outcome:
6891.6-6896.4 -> 49.6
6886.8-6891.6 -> 49.7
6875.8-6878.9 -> 48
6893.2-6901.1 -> 49.5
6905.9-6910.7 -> 49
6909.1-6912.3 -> 49.1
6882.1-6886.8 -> 49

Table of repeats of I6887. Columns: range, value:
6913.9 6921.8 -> 49.2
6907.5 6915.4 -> 49.2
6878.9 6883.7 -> 48.5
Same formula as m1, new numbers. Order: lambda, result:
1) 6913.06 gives 49.33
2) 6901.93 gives 49.58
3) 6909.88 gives 48.99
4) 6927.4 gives 48.34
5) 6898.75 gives 49.48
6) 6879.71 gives 48.34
